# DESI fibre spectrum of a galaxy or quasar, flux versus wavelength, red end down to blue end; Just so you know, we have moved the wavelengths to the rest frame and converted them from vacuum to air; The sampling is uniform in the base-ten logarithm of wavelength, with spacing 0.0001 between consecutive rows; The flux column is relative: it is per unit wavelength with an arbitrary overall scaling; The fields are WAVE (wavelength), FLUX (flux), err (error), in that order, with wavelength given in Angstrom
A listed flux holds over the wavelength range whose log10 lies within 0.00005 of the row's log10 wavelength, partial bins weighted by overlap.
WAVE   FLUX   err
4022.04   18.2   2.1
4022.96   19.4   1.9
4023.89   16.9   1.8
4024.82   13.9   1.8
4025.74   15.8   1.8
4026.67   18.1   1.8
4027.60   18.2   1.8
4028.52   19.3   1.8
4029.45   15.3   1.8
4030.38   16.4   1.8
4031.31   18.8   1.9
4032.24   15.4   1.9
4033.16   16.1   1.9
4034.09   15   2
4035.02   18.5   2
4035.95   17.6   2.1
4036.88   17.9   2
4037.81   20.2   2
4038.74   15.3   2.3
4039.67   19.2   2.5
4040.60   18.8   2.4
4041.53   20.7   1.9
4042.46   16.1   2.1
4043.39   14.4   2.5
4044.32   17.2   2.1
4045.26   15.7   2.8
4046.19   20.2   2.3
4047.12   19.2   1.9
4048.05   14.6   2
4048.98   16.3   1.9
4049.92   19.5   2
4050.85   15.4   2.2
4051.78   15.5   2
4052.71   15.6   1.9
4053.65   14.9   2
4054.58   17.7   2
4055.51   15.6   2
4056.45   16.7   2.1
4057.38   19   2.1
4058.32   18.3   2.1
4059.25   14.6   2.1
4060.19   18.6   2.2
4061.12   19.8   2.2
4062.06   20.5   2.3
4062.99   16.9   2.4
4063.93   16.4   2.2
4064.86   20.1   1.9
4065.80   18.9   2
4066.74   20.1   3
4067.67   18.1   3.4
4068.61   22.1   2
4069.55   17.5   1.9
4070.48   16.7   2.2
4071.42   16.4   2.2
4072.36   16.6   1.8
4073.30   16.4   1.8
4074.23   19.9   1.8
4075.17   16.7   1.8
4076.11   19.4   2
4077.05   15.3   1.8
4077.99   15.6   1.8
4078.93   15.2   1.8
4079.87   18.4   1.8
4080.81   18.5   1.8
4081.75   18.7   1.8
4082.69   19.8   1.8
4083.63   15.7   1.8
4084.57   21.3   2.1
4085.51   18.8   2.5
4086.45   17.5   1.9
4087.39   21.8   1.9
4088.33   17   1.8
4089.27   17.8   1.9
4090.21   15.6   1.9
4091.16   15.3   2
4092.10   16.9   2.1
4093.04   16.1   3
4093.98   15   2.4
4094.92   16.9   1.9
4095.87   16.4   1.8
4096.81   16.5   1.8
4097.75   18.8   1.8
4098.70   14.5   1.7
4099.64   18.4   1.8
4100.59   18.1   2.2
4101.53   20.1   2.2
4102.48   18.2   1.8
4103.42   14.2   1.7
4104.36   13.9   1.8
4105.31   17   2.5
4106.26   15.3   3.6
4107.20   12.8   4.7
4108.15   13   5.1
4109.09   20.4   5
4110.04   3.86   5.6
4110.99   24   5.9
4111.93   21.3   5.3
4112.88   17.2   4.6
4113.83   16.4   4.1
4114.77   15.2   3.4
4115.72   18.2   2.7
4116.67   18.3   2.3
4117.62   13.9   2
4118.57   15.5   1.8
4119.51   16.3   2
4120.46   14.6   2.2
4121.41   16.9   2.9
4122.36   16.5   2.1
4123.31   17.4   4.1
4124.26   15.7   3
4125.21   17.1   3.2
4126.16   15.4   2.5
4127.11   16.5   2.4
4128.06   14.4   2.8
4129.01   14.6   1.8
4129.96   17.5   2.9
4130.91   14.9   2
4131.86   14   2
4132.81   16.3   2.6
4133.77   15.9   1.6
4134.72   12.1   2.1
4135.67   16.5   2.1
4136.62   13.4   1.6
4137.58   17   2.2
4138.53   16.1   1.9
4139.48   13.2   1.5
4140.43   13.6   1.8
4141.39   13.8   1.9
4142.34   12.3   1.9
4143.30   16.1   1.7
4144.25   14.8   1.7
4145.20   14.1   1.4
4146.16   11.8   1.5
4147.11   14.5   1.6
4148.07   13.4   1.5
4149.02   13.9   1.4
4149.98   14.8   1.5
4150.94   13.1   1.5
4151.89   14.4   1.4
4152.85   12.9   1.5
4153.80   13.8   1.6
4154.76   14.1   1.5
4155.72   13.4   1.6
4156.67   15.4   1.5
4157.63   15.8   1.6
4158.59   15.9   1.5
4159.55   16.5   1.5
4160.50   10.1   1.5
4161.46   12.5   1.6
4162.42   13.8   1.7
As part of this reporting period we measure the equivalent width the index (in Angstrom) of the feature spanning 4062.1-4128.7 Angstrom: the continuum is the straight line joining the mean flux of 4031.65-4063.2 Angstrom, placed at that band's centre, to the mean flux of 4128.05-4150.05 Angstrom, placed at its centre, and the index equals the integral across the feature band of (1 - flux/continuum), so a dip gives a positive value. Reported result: -5.0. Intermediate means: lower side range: 17.3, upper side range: 14.5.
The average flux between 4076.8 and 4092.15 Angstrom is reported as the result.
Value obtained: 17.7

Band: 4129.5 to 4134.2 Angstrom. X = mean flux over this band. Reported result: 15.7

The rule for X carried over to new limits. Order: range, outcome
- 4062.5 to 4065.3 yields 17.8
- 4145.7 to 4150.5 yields 13.7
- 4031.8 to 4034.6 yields 15.6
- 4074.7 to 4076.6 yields 18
